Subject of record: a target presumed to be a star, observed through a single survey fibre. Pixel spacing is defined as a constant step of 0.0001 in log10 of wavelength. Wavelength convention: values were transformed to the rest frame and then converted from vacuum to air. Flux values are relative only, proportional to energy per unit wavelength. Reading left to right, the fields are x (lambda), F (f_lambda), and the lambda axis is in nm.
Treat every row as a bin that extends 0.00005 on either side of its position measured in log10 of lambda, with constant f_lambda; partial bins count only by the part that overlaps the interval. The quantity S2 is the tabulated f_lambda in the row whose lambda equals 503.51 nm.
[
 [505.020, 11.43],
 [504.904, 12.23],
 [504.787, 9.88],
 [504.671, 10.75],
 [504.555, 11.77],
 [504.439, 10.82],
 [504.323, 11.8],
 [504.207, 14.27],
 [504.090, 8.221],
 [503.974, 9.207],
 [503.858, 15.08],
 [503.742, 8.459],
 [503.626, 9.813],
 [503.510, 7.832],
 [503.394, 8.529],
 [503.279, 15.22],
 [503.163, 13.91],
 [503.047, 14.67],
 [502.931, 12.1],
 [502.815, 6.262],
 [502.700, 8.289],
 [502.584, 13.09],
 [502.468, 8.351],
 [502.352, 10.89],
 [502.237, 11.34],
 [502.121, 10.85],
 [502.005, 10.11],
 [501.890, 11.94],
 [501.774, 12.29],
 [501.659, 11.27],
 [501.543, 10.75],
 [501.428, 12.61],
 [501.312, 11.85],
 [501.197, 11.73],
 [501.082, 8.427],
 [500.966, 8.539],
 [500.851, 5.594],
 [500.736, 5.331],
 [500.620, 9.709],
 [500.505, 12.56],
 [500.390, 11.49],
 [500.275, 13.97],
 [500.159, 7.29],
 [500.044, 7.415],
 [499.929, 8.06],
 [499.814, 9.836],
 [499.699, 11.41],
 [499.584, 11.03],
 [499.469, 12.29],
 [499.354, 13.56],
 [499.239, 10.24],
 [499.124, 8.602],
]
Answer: 7.832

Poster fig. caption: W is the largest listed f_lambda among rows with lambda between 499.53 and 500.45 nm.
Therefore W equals 13.97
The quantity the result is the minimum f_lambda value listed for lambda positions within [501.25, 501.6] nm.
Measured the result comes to 10.75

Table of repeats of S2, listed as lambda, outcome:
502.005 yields 10.11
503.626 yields 9.813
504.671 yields 10.75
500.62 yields 9.709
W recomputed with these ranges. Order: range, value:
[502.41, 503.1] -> 14.67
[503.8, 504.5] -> 15.08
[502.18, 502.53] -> 11.34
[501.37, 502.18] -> 12.61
